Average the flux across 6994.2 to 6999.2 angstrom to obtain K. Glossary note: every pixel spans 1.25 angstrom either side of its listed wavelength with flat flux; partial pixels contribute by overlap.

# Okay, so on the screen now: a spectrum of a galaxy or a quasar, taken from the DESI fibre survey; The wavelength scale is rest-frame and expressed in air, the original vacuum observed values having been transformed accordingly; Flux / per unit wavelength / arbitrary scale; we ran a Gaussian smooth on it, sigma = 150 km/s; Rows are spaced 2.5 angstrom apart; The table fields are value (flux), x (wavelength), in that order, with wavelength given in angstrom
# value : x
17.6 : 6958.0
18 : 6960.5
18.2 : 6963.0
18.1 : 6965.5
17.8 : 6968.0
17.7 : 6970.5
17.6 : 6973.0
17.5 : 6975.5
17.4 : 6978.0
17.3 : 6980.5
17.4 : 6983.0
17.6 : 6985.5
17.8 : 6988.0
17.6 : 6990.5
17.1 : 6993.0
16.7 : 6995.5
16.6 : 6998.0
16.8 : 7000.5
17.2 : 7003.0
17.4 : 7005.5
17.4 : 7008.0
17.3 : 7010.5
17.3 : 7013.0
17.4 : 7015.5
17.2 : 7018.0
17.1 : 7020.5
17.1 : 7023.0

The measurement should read 16.7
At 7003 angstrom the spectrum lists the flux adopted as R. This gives 17.2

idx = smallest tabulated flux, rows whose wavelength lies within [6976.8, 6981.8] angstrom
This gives 17.3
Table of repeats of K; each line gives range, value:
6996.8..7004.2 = 16.9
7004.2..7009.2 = 17.4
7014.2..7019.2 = 17.3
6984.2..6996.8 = 17.4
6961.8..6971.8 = 17.9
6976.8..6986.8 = 17.4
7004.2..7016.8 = 17.4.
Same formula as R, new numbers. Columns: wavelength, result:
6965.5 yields 18.1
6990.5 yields 17.6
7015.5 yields 17.4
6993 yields 17.1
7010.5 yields 17.3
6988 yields 17.8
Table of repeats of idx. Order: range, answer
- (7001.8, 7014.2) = 17.2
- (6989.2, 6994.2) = 17.1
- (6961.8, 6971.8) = 17.7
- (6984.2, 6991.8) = 17.6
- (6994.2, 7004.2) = 16.6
